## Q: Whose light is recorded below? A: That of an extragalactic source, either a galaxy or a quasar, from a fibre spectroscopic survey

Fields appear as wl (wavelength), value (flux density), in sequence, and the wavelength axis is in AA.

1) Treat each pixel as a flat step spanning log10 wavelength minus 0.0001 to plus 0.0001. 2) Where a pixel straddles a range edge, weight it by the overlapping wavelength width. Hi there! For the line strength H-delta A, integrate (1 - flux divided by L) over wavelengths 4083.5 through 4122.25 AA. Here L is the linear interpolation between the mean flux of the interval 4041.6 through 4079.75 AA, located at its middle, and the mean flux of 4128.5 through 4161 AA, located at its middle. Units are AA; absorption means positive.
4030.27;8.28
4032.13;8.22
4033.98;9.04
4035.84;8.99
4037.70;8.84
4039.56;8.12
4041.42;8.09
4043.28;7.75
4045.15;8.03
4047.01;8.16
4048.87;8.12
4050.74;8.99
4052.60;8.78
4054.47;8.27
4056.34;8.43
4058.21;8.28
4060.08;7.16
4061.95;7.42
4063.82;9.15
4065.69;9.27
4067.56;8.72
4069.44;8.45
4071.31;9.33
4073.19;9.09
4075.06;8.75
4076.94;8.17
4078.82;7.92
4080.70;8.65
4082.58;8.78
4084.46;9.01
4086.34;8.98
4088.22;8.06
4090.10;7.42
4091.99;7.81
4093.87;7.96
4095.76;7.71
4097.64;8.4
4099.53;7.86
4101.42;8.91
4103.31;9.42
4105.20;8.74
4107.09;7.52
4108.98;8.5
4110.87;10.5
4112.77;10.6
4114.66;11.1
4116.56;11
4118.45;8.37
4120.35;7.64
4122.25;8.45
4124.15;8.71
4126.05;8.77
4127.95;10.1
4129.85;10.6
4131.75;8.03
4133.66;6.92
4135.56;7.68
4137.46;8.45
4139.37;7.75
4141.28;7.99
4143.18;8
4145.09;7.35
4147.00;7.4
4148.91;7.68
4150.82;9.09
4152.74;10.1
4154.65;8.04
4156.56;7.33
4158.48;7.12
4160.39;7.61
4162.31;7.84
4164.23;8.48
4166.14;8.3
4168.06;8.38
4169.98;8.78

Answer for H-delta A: -2.4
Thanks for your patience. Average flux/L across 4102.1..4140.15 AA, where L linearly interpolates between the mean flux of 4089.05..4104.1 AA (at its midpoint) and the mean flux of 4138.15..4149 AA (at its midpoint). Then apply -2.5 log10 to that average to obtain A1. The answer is -0.13 mag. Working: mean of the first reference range 8.17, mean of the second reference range 7.71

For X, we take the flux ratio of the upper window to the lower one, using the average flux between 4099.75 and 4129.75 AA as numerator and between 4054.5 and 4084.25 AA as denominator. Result 1.1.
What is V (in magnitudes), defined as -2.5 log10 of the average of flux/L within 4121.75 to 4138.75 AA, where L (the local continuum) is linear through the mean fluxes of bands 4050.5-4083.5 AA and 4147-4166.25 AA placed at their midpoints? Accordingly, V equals -0.05 mag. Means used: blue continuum 8.52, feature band 8.62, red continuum 8.12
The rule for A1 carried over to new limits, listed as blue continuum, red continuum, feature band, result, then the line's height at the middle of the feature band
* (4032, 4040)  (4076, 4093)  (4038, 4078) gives 0.015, 8.53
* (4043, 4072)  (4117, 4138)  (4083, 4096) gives 0.039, 8.48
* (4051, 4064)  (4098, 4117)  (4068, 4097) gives 0.044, 8.77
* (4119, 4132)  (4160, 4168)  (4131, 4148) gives 0.121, 8.64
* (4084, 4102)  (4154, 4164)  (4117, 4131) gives -0.140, 7.92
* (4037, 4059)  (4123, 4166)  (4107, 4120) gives -0.175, 8.26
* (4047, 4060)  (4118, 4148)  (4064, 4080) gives -0.049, 8.34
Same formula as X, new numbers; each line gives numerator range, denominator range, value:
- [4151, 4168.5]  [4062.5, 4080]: 0.94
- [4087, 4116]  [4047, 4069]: 1.04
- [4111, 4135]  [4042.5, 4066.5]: 1.11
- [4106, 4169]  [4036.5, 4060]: 1.03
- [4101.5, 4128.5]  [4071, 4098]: 1.10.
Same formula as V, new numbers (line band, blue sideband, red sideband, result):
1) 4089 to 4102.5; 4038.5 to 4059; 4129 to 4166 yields 0.021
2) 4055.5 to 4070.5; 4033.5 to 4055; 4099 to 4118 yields 0.044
